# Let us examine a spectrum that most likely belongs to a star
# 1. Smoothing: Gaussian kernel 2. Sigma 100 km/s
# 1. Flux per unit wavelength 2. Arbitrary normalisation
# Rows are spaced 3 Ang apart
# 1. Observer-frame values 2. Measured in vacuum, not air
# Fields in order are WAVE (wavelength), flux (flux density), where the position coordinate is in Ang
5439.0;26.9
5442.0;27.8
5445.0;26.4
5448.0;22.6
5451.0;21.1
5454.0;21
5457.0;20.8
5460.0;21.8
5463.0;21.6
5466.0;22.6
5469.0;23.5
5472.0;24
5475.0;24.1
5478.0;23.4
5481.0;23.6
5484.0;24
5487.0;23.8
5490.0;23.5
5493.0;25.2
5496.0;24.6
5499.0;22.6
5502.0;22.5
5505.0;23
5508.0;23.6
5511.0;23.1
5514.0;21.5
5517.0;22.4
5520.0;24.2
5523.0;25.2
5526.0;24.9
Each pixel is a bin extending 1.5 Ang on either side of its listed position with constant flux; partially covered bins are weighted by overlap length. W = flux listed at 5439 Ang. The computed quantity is 26.9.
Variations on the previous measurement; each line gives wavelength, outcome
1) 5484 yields 24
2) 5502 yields 22.5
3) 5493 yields 25.2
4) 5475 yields 24.1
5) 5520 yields 24.2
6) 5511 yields 23.1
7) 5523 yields 25.2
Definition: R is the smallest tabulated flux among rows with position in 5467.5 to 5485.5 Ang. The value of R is 23.4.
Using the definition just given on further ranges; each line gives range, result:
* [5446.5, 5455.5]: 21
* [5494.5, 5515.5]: 21.5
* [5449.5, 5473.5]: 20.8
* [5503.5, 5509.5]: 23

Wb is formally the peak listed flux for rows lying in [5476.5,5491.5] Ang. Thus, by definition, 24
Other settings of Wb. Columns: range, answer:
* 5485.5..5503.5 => 25.2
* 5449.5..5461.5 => 21.8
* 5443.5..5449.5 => 26.4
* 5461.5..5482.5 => 24.1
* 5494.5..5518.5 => 24.6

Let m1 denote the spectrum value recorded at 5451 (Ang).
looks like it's 21.1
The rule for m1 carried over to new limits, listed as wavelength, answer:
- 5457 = 20.8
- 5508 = 23.6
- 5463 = 21.6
